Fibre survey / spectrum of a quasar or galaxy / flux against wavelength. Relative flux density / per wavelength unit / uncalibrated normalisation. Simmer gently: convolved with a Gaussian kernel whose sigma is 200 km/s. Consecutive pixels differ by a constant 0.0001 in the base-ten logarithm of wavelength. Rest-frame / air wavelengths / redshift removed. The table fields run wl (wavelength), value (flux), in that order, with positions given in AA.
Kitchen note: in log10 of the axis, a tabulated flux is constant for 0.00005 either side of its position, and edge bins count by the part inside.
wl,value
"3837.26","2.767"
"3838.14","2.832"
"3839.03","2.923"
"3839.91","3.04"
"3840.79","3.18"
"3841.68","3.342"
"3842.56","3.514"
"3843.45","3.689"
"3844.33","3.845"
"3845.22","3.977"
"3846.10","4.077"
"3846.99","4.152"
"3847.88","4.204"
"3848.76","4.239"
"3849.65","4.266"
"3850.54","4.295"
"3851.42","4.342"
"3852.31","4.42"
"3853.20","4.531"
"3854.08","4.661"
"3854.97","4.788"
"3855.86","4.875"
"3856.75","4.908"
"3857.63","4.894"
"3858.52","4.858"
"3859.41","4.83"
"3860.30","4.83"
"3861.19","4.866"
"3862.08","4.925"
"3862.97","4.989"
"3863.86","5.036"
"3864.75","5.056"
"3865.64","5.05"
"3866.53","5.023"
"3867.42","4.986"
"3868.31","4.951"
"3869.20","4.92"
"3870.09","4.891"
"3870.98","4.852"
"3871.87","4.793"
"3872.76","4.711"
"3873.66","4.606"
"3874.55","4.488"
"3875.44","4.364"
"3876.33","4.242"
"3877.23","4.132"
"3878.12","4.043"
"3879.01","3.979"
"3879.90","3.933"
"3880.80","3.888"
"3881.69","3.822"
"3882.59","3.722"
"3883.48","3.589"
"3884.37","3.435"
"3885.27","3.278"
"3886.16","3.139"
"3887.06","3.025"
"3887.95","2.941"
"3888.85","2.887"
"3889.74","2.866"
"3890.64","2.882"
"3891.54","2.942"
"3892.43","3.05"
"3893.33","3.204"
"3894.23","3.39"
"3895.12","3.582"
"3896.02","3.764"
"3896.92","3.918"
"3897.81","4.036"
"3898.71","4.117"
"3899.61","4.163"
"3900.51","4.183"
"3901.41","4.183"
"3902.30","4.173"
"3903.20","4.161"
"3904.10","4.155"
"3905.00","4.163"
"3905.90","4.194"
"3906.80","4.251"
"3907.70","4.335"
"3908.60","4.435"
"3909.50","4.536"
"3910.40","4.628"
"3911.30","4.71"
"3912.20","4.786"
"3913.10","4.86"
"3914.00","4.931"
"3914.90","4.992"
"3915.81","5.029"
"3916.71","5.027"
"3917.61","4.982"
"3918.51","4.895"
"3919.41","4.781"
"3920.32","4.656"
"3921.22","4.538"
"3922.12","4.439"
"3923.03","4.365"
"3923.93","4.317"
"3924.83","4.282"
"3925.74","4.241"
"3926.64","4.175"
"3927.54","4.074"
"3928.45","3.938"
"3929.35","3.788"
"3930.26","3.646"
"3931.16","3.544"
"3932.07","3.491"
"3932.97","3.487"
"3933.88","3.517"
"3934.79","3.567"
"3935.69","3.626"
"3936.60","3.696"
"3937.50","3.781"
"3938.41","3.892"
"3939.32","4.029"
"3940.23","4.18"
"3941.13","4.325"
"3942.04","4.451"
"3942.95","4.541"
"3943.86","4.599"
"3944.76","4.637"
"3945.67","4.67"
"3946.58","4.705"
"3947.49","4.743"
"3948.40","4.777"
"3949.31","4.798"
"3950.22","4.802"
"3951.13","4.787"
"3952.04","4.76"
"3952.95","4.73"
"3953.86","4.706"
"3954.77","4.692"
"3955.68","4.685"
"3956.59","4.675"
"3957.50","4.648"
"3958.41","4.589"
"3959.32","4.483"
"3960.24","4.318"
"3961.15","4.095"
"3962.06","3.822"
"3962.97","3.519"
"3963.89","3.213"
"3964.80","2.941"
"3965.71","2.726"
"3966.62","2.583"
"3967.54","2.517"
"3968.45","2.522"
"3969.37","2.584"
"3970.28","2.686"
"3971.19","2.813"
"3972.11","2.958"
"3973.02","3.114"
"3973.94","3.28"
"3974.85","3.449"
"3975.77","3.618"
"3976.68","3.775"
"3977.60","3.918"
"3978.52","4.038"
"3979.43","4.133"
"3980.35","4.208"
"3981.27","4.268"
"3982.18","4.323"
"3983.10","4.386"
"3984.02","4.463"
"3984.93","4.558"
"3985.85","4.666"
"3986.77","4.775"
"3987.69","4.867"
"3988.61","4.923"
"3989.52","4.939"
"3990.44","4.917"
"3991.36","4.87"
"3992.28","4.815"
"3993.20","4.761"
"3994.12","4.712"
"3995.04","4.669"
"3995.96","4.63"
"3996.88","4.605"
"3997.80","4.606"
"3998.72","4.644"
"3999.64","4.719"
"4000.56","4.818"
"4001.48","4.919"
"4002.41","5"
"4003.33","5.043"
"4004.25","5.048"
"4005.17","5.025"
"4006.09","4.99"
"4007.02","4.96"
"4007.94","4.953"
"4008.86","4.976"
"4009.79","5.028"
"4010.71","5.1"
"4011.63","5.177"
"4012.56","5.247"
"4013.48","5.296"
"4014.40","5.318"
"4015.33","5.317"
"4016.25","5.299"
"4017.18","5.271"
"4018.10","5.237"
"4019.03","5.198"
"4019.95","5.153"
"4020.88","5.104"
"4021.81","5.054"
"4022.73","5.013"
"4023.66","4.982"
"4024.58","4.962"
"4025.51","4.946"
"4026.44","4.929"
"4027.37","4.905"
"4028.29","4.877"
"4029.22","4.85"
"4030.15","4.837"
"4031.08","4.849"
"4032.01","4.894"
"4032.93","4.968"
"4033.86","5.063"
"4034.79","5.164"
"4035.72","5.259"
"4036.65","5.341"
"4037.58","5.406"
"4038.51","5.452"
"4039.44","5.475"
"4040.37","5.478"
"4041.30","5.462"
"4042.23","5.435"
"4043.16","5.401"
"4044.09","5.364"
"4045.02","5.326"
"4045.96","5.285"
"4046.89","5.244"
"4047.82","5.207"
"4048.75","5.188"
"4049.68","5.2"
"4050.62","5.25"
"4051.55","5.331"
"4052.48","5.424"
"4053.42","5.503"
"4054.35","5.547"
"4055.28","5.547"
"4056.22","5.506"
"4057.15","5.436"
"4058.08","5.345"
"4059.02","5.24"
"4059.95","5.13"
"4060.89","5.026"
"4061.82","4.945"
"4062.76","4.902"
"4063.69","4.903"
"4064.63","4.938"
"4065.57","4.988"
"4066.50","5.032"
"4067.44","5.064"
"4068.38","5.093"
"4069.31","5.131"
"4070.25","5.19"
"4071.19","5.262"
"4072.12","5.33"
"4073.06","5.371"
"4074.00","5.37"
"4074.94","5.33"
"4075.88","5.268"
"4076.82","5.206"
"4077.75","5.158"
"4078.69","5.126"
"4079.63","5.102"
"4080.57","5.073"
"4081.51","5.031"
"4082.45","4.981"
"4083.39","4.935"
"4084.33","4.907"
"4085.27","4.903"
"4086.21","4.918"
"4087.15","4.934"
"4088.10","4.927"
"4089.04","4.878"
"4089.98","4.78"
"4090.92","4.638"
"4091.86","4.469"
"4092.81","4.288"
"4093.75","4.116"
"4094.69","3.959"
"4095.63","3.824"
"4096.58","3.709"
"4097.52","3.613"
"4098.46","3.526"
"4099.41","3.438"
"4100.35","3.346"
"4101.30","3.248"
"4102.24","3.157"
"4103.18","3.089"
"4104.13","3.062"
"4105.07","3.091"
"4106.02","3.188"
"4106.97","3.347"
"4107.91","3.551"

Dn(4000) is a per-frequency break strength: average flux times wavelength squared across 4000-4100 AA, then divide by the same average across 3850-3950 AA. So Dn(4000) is 1.3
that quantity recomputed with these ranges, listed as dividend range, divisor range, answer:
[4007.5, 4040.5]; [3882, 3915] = 1.41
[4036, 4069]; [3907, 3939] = 1.31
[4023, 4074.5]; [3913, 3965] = 1.27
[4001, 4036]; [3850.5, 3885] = 1.20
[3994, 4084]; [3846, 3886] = 1.25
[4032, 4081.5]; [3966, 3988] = 1.48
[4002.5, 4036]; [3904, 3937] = 1.24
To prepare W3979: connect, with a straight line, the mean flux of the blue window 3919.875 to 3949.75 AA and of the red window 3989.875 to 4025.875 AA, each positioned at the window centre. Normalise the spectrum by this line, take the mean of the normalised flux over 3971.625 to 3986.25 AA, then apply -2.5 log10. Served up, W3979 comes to 0.18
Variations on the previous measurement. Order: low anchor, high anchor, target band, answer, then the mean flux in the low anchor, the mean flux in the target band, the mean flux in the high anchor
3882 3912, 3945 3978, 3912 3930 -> -0.190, 3.77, 4.54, 3.88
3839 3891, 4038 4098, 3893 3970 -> 0.077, 4.2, 4.17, 5.05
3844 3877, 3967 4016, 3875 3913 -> 0.189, 4.64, 3.85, 4.42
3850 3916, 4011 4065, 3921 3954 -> 0.090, 4.26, 4.23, 5.2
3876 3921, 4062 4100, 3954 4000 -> 0.077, 4.02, 4.06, 4.79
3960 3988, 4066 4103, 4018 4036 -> -0.211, 3.64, 5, 4.64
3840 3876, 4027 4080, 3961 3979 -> 0.467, 4.52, 3.2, 5.21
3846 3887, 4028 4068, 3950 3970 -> 0.232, 4.44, 3.9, 5.21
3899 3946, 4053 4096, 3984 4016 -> -0.056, 4.29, 4.91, 5.01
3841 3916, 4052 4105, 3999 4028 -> -0.111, 4.22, 5.06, 4.74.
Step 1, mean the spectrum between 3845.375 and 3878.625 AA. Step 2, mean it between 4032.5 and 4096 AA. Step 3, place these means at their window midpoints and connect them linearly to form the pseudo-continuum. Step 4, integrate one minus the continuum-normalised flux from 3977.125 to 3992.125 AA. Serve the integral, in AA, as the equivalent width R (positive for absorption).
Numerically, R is 1.2 AA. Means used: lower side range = 4.64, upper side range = 5.11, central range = 4.52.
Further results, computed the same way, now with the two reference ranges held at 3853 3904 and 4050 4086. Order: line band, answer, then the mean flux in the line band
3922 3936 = 1.7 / 3.9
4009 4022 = -0.8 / 5.2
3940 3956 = -0.4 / 4.65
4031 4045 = -0.7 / 5.28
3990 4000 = 0.1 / 4.72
